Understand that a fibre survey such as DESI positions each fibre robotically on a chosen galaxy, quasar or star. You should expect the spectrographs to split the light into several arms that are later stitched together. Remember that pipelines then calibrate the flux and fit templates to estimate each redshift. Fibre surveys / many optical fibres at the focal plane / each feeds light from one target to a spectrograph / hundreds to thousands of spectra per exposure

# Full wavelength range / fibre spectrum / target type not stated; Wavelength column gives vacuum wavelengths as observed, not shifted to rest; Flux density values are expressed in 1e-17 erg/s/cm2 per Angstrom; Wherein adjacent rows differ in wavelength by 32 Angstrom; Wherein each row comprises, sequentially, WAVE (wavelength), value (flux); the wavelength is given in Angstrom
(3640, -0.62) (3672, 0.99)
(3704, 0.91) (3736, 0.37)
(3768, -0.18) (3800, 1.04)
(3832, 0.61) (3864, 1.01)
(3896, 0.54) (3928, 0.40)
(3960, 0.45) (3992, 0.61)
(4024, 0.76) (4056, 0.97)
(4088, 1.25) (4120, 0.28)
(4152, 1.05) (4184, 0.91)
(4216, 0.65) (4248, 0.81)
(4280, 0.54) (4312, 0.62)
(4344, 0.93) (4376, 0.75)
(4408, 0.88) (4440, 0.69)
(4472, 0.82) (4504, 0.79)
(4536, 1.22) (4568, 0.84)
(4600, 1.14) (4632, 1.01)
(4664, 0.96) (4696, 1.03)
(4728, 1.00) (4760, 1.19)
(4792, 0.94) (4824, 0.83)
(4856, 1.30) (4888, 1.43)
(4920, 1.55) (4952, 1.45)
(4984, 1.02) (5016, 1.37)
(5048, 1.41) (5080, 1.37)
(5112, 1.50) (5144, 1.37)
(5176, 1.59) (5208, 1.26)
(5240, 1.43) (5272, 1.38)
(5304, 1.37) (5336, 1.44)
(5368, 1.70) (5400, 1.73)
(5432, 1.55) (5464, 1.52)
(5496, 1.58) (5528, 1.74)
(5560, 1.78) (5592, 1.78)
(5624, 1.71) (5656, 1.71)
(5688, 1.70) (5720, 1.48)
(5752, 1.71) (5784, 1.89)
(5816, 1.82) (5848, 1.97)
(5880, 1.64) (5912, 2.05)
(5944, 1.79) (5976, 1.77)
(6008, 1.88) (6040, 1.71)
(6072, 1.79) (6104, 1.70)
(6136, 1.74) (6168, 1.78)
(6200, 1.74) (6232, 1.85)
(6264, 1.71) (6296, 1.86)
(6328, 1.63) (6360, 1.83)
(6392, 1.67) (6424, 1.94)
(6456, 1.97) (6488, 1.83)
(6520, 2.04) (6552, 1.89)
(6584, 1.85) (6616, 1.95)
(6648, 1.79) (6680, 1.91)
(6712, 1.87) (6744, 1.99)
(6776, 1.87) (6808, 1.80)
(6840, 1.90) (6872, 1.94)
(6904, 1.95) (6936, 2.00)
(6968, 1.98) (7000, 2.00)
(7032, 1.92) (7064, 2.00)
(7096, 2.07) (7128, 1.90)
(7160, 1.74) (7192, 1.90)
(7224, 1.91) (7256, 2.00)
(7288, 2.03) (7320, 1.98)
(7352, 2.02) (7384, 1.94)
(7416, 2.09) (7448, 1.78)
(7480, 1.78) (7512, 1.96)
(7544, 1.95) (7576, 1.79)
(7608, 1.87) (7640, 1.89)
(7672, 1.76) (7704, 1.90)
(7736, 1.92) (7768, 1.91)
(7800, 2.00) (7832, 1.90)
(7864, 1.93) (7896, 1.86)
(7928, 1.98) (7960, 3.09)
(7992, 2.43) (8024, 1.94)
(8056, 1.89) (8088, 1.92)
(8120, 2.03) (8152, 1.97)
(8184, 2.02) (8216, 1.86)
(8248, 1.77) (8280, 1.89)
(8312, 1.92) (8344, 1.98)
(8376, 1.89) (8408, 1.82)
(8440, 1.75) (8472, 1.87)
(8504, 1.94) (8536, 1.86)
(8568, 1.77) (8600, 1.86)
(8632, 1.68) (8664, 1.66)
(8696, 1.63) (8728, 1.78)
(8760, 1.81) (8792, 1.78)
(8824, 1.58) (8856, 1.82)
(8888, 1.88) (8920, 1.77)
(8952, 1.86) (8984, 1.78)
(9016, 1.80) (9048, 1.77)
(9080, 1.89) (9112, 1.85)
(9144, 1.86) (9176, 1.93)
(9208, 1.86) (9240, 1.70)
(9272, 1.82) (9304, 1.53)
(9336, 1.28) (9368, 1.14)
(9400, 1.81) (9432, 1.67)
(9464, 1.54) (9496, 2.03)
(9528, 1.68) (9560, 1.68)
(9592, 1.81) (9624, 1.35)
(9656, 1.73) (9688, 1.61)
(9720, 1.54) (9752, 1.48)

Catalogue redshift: 0.21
